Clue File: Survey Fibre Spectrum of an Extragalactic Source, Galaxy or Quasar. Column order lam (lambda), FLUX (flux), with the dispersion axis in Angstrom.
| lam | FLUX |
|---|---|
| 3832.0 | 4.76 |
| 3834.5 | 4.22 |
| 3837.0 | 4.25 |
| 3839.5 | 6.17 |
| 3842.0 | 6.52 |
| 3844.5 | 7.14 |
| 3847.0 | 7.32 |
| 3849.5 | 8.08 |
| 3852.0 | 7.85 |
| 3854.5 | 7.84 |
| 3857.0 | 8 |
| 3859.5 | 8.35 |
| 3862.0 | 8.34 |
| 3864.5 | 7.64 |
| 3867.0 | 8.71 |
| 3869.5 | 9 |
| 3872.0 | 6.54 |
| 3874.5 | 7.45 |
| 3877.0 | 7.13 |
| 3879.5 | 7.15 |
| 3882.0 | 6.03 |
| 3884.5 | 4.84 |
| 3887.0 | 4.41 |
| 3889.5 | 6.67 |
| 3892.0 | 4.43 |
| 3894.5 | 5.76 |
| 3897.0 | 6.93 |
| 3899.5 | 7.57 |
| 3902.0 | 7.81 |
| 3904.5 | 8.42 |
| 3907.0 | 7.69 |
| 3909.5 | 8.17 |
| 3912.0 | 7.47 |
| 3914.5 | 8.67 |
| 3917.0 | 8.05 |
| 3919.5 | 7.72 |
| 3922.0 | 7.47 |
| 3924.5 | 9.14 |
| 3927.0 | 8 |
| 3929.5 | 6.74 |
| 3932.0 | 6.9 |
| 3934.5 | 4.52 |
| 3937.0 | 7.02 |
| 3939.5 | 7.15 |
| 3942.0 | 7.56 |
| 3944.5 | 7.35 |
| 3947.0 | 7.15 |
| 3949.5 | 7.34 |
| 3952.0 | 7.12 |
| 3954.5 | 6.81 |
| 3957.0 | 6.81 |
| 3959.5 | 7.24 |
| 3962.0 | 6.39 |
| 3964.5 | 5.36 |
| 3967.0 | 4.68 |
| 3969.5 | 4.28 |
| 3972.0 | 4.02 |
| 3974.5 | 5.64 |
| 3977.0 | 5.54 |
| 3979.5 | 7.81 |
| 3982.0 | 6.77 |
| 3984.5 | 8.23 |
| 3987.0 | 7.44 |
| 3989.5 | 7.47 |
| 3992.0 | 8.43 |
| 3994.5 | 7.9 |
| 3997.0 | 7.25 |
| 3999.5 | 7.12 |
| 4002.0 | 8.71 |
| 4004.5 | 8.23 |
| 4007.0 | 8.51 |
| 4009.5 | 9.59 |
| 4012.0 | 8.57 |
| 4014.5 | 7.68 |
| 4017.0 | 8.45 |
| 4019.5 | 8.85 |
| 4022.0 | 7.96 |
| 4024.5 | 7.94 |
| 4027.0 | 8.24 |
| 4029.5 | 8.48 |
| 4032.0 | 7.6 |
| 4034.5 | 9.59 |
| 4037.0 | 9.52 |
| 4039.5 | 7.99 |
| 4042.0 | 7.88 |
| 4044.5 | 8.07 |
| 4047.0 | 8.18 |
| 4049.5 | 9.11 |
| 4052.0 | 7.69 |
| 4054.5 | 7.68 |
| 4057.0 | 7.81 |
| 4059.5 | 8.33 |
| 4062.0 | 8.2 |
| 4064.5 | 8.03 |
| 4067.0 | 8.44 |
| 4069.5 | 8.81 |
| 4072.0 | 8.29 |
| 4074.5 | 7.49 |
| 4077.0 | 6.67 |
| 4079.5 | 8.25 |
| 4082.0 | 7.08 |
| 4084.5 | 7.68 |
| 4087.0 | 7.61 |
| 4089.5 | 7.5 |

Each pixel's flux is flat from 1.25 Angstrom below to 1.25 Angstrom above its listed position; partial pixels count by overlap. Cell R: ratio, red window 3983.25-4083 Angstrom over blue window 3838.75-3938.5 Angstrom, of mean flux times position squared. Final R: 1.21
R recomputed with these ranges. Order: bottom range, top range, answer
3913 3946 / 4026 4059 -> 1.19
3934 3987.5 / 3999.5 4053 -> 1.34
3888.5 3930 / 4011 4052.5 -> 1.19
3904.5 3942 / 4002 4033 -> 1.17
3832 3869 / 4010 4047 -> 1.28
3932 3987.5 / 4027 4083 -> 1.32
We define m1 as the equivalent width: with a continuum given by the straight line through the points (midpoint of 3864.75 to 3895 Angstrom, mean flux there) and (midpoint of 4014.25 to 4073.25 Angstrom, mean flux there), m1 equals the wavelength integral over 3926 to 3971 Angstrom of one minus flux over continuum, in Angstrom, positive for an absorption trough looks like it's 4.4 Angstrom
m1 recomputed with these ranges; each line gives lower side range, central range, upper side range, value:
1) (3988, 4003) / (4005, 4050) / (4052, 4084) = -3.43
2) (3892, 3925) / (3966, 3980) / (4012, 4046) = 4.89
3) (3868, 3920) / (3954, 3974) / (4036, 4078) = 4.92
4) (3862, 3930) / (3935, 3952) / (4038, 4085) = 0.79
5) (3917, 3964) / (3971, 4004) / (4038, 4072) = 1.84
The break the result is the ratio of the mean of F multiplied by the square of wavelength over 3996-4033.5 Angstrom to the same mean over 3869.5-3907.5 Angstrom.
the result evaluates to 1.32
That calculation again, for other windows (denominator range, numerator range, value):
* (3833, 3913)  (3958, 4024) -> 1.10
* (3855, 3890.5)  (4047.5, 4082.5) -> 1.23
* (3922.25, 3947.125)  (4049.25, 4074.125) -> 1.22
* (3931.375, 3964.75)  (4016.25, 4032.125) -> 1.26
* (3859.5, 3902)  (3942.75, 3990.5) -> 0.99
